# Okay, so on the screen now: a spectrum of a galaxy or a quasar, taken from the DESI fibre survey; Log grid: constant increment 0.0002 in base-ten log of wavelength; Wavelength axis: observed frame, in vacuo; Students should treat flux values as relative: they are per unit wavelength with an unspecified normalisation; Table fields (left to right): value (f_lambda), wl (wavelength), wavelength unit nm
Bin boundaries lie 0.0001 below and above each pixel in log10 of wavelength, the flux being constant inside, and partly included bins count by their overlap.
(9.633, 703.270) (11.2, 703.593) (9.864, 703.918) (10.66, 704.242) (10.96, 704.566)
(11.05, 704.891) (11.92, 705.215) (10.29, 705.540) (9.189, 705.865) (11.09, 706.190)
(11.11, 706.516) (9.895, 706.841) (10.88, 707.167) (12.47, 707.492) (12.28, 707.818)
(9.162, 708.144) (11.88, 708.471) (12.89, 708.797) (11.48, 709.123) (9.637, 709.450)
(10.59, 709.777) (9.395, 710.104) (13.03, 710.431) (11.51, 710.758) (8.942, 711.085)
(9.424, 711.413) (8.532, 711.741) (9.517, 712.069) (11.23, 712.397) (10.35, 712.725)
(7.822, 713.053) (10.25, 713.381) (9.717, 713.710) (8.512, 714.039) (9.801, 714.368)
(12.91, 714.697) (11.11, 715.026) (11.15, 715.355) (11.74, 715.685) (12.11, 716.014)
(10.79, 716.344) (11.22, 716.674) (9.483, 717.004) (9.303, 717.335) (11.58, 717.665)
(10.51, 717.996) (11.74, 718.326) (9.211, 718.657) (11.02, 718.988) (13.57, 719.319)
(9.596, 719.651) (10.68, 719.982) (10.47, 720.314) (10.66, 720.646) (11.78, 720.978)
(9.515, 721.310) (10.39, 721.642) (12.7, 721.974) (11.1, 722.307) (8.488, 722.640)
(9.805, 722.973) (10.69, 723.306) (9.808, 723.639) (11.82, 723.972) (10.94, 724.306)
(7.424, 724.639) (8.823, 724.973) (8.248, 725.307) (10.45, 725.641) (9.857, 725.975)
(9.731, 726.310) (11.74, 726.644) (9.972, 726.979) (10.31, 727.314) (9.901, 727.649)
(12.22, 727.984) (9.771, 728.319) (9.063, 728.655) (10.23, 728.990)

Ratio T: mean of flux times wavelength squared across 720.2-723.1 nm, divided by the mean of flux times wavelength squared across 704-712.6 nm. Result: 1.02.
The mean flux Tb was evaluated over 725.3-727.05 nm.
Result 10.2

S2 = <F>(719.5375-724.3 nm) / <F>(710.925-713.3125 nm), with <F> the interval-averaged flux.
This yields 1.12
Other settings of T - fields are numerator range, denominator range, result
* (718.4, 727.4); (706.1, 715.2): 1.01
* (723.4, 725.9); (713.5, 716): 0.92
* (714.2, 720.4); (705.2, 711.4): 1.03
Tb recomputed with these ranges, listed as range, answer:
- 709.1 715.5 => 10.2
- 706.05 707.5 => 10.9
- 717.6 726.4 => 10.4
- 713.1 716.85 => 10.7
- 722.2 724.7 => 10.1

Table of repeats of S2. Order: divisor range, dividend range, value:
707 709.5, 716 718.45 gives 0.94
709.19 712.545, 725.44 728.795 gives 1.01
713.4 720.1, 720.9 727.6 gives 0.94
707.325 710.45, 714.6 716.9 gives 1.03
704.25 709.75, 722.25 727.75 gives 0.90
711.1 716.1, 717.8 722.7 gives 1.06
